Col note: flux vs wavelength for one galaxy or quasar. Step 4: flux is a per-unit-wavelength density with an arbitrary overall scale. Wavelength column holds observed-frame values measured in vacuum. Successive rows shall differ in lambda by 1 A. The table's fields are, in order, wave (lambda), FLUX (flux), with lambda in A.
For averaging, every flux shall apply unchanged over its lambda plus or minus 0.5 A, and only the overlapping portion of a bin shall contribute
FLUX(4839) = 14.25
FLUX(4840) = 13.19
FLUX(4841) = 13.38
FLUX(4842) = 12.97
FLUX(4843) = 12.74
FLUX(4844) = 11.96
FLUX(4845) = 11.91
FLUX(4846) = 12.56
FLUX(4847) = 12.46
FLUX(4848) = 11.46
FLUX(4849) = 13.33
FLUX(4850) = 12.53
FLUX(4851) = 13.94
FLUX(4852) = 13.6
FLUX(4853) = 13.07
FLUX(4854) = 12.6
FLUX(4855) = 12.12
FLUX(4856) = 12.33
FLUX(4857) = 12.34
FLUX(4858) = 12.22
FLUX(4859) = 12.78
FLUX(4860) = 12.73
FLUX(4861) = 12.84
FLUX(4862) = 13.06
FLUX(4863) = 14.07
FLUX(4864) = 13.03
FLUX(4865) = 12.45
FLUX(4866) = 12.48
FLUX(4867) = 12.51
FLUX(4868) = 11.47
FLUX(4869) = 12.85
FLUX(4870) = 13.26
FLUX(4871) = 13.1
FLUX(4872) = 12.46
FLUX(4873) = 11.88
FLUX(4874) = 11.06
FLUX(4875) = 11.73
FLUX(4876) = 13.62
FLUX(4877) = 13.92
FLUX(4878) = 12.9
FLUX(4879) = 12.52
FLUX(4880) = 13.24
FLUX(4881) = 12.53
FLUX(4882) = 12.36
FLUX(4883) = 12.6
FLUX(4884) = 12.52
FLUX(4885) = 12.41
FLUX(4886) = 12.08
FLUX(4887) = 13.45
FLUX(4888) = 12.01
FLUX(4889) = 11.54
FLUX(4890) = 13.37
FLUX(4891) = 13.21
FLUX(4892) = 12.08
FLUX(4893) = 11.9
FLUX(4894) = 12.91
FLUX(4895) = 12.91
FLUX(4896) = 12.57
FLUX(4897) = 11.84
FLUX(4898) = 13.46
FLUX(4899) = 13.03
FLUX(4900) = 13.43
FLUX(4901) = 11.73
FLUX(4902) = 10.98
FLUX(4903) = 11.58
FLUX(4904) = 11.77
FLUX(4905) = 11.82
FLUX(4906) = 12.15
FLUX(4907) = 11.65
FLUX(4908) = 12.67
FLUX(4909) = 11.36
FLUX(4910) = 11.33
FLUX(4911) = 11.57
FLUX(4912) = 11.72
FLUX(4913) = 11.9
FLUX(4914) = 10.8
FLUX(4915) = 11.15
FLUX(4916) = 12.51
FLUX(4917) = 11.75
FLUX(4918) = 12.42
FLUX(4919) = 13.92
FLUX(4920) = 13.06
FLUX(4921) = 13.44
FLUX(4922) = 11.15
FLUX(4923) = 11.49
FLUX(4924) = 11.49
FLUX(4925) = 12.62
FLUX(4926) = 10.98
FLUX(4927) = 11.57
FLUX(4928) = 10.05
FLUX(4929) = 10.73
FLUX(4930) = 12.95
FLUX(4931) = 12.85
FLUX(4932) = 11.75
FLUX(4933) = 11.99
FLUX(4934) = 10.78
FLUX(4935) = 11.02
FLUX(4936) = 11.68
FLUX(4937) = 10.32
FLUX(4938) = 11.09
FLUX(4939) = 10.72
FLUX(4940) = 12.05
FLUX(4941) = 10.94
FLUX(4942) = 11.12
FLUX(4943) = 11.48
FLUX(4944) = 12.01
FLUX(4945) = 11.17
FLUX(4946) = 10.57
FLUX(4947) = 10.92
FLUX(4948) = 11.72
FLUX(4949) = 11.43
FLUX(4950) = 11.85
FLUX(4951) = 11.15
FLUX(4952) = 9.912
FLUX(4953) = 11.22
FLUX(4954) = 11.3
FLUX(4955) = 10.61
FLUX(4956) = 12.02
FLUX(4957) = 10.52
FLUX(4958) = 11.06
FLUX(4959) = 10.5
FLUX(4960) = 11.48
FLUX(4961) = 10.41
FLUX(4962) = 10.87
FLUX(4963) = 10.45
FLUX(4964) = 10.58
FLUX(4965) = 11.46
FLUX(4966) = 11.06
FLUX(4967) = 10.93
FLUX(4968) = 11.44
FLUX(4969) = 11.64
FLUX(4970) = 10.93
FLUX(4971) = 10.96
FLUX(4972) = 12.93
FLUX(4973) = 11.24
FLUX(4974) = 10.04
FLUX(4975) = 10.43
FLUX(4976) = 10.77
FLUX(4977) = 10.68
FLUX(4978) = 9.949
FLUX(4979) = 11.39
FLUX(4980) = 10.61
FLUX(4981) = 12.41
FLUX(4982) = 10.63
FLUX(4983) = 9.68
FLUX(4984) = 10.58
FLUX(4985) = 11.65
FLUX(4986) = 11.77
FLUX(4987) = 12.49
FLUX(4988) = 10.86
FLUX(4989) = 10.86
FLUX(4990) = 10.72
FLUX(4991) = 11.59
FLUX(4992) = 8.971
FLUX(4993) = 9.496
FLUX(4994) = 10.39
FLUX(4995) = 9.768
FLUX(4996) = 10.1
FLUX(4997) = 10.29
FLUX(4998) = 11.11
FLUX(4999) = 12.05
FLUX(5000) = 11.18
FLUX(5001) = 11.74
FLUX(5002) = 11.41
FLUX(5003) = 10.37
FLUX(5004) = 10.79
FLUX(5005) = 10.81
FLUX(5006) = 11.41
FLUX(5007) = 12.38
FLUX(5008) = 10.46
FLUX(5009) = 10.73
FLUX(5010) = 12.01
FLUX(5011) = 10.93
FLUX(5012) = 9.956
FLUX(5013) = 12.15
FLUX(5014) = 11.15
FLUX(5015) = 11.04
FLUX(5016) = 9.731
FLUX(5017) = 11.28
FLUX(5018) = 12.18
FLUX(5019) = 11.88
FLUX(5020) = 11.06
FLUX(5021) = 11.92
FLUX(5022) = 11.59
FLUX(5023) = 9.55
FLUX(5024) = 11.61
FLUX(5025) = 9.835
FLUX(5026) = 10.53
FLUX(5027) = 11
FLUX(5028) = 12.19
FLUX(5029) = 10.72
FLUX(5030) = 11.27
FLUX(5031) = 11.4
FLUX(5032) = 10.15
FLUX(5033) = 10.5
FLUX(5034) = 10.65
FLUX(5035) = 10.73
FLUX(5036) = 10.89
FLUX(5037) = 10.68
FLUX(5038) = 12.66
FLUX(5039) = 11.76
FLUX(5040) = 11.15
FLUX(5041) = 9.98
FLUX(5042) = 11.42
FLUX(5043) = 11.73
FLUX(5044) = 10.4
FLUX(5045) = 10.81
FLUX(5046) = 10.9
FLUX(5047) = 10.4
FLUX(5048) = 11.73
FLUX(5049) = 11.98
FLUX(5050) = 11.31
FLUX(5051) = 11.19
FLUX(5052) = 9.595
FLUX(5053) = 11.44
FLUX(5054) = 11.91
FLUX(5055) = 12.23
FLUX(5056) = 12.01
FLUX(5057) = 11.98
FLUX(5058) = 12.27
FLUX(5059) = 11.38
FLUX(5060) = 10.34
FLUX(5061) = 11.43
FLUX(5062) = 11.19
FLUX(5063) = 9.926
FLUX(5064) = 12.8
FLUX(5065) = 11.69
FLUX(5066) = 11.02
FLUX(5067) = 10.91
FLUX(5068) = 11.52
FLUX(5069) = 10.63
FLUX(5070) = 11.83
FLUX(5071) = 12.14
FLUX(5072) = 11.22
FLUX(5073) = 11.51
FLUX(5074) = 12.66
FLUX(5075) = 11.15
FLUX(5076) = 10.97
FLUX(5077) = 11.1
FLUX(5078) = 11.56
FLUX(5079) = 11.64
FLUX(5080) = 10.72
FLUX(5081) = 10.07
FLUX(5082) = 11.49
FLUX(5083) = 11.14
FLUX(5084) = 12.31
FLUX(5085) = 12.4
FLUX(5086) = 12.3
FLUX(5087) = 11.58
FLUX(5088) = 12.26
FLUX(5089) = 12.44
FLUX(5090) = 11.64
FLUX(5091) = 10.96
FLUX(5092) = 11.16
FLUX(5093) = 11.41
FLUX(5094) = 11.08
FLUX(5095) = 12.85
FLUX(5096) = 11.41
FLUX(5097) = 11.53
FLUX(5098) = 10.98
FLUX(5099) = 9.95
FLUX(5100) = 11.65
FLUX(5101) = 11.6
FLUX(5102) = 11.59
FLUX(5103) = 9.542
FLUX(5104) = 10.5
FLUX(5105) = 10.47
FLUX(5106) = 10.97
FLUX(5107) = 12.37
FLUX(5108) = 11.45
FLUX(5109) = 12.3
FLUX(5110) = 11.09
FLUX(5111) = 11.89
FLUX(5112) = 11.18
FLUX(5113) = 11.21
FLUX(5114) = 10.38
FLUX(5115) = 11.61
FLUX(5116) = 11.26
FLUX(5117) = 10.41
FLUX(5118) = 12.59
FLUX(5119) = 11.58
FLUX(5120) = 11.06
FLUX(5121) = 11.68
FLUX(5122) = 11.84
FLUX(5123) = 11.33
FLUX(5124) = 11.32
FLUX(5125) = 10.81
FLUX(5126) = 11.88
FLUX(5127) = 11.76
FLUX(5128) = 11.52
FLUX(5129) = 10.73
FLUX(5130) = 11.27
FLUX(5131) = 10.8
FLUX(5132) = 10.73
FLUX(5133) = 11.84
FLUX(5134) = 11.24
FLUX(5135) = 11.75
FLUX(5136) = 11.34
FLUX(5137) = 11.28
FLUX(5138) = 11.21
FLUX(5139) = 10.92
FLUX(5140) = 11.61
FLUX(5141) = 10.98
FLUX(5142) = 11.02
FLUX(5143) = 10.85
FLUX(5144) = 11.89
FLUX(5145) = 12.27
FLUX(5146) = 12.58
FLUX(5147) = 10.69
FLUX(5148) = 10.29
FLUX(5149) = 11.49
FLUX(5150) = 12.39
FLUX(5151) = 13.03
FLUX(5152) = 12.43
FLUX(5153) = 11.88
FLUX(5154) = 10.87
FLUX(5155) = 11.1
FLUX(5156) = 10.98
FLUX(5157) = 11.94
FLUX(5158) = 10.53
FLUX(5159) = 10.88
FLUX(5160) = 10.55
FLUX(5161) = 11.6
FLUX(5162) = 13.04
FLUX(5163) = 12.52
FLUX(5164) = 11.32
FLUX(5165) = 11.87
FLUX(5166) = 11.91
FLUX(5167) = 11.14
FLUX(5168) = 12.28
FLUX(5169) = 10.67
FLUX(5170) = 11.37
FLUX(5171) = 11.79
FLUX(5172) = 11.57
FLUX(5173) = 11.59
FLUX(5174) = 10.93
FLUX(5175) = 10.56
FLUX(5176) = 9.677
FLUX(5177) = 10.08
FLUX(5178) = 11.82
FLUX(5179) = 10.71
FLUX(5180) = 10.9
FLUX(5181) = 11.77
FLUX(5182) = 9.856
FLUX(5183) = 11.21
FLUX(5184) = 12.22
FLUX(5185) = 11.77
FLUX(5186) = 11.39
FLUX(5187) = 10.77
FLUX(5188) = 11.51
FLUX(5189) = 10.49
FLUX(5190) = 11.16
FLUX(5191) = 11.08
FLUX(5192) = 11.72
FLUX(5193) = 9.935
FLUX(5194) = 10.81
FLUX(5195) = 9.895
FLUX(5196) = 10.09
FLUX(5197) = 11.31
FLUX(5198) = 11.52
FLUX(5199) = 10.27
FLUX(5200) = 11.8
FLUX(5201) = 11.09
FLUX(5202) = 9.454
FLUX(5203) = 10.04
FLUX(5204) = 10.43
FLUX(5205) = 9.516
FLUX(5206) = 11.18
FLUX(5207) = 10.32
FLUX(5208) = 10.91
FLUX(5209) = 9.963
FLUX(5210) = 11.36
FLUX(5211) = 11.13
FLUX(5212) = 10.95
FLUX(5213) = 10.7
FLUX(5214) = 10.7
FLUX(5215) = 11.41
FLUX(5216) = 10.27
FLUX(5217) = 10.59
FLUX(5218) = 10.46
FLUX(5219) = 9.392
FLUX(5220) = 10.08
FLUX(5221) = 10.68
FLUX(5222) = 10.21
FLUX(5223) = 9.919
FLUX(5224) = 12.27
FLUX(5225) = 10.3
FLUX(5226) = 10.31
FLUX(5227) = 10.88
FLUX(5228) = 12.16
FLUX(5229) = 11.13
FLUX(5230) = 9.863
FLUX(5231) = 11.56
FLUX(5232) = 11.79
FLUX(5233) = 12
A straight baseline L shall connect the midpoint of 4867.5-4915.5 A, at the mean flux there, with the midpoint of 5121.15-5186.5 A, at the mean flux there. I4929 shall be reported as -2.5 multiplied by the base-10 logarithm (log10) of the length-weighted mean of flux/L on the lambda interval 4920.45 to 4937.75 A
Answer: 0.054 mag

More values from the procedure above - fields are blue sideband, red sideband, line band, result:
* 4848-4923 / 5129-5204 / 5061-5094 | 0.01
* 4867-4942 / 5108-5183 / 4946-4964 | 0.09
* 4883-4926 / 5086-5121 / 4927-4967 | 0.08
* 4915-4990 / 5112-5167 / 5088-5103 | 0.00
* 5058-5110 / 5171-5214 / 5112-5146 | -0.02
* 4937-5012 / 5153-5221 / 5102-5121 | -0.02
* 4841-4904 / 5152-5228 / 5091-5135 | 0.01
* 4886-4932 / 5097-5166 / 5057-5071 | 0.02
